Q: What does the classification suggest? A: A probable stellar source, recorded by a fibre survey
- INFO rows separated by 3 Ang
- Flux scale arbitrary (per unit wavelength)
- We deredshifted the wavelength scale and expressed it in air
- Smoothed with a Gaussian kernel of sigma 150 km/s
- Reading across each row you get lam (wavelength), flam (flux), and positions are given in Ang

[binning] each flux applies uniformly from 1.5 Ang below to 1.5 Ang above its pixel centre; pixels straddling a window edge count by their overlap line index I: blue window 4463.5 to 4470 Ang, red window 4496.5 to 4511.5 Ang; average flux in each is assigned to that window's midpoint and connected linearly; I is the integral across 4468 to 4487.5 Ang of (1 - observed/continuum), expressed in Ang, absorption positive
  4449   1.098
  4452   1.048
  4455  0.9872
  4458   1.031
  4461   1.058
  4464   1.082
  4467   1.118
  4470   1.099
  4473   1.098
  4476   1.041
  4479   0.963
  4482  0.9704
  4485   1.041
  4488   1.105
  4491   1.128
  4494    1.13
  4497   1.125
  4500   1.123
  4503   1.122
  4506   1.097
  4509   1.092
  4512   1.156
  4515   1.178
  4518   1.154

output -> 1.1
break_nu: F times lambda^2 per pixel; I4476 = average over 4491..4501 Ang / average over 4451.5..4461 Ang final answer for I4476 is 1.12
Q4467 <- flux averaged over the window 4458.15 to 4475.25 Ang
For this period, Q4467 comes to 1.08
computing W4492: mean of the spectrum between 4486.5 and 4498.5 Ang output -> 1.12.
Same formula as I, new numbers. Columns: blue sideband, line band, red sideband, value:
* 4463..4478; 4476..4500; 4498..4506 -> 0.8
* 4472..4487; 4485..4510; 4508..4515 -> -0.6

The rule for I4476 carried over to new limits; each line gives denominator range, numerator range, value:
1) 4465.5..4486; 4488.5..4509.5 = 1.08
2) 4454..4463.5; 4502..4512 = 1.10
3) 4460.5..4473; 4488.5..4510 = 1.04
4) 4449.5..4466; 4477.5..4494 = 1.02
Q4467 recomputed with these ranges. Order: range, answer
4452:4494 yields 1.06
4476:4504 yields 1.08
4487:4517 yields 1.13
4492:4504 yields 1.13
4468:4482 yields 1.04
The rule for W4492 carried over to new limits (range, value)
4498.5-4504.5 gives 1.12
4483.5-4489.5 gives 1.07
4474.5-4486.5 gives 1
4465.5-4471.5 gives 1.11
